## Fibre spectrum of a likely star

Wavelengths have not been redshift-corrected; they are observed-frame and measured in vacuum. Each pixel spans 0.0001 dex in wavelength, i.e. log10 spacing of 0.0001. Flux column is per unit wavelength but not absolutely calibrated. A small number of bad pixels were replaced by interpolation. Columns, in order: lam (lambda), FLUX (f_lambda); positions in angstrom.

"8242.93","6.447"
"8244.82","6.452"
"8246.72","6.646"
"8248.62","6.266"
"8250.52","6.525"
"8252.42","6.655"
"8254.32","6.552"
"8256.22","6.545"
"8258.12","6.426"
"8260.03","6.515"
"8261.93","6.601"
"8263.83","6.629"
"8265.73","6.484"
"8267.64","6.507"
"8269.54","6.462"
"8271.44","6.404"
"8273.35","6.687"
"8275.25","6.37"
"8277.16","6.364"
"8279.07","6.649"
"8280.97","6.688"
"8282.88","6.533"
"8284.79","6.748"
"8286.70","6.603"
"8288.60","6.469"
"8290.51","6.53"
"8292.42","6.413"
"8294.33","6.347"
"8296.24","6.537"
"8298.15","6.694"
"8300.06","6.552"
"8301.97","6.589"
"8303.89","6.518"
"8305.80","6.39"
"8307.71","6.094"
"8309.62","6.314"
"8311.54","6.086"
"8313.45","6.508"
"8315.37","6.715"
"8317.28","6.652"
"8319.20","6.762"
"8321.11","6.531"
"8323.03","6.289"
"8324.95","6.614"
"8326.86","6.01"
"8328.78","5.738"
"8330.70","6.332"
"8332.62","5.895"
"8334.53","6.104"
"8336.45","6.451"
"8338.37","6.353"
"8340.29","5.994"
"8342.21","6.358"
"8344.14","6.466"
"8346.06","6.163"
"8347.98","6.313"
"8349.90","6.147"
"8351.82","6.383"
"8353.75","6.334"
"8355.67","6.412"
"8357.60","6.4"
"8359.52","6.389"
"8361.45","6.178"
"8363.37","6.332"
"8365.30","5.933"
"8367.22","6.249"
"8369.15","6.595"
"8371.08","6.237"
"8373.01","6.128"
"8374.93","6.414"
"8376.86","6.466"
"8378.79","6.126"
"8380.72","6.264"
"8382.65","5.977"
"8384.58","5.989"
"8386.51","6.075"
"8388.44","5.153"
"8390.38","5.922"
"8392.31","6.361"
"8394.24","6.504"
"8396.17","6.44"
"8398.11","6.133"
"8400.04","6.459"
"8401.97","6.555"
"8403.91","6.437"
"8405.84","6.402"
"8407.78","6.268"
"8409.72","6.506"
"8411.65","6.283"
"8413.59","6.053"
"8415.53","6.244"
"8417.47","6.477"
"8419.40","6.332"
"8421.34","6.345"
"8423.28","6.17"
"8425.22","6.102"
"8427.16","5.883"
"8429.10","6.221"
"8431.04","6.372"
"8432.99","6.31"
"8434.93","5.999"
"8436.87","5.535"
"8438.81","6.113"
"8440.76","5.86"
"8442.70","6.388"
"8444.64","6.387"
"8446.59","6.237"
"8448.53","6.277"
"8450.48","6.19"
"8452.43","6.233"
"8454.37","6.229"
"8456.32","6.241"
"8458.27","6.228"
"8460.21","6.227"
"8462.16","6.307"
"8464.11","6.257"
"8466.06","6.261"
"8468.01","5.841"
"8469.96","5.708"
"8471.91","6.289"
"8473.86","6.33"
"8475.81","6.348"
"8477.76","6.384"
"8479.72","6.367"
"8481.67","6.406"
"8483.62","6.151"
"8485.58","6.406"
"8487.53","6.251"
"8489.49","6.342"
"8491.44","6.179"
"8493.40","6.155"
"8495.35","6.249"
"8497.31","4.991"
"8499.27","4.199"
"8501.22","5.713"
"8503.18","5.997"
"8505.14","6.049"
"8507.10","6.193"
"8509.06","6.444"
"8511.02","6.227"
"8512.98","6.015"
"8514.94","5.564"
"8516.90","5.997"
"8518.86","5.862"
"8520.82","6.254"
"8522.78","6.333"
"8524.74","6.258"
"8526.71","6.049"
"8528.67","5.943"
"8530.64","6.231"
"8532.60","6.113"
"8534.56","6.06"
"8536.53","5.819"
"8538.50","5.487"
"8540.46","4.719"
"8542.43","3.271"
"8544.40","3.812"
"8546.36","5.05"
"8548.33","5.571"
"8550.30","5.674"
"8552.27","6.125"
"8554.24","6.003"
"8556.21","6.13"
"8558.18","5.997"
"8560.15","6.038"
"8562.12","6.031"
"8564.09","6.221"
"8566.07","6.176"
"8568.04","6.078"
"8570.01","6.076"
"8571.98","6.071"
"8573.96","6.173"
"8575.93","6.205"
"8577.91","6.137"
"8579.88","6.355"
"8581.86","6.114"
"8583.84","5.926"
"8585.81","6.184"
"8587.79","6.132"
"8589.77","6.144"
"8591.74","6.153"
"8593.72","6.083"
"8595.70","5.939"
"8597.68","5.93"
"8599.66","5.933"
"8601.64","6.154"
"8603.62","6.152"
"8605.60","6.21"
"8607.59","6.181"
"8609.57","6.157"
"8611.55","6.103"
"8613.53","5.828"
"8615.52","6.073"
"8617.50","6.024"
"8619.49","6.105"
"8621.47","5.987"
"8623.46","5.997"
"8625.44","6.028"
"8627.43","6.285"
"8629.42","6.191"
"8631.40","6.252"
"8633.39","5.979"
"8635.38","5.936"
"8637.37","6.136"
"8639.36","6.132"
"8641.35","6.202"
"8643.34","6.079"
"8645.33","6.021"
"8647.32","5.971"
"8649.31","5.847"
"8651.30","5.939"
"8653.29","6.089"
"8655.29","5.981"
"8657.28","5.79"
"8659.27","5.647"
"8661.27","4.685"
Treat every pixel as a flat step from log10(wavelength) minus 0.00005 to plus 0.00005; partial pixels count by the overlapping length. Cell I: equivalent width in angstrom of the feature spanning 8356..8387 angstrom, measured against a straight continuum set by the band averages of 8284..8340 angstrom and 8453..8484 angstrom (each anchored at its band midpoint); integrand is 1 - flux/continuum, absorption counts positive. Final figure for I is 0.5 angstrom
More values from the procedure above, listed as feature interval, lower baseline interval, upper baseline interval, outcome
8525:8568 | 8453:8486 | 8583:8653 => 3.38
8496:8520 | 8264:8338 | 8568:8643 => 1.65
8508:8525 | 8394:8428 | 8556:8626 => 0.22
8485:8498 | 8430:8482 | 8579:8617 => 0.15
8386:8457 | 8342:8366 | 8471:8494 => 1.00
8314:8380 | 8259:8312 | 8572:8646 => 1.14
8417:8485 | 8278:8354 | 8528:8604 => -1.07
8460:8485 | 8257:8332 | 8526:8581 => -0.98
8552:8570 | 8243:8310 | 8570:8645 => 0.20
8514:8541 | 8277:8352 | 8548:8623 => 0.95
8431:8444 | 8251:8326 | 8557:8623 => 0.49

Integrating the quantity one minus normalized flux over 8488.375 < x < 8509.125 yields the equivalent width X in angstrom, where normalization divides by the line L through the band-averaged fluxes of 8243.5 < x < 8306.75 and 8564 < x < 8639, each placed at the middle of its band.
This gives 1.3 angstrom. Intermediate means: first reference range 6.53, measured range 5.84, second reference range 6.1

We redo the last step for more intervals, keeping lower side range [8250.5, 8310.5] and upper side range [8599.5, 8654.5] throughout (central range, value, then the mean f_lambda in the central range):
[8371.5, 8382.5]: 0.2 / 6.26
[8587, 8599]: 0.1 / 6.06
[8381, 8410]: 0.7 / 6.21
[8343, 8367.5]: 0.5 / 6.29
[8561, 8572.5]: 0.1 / 6.11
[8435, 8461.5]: 0.6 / 6.16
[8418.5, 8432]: 0.3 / 6.2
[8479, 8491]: -0.1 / 6.31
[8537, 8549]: 2.9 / 4.68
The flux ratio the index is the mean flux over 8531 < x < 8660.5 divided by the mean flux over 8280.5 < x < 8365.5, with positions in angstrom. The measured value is 0.93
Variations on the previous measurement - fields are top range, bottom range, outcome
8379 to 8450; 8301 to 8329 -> 0.97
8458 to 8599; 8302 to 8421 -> 0.95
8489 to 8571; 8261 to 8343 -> 0.90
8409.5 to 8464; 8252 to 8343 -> 0.96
